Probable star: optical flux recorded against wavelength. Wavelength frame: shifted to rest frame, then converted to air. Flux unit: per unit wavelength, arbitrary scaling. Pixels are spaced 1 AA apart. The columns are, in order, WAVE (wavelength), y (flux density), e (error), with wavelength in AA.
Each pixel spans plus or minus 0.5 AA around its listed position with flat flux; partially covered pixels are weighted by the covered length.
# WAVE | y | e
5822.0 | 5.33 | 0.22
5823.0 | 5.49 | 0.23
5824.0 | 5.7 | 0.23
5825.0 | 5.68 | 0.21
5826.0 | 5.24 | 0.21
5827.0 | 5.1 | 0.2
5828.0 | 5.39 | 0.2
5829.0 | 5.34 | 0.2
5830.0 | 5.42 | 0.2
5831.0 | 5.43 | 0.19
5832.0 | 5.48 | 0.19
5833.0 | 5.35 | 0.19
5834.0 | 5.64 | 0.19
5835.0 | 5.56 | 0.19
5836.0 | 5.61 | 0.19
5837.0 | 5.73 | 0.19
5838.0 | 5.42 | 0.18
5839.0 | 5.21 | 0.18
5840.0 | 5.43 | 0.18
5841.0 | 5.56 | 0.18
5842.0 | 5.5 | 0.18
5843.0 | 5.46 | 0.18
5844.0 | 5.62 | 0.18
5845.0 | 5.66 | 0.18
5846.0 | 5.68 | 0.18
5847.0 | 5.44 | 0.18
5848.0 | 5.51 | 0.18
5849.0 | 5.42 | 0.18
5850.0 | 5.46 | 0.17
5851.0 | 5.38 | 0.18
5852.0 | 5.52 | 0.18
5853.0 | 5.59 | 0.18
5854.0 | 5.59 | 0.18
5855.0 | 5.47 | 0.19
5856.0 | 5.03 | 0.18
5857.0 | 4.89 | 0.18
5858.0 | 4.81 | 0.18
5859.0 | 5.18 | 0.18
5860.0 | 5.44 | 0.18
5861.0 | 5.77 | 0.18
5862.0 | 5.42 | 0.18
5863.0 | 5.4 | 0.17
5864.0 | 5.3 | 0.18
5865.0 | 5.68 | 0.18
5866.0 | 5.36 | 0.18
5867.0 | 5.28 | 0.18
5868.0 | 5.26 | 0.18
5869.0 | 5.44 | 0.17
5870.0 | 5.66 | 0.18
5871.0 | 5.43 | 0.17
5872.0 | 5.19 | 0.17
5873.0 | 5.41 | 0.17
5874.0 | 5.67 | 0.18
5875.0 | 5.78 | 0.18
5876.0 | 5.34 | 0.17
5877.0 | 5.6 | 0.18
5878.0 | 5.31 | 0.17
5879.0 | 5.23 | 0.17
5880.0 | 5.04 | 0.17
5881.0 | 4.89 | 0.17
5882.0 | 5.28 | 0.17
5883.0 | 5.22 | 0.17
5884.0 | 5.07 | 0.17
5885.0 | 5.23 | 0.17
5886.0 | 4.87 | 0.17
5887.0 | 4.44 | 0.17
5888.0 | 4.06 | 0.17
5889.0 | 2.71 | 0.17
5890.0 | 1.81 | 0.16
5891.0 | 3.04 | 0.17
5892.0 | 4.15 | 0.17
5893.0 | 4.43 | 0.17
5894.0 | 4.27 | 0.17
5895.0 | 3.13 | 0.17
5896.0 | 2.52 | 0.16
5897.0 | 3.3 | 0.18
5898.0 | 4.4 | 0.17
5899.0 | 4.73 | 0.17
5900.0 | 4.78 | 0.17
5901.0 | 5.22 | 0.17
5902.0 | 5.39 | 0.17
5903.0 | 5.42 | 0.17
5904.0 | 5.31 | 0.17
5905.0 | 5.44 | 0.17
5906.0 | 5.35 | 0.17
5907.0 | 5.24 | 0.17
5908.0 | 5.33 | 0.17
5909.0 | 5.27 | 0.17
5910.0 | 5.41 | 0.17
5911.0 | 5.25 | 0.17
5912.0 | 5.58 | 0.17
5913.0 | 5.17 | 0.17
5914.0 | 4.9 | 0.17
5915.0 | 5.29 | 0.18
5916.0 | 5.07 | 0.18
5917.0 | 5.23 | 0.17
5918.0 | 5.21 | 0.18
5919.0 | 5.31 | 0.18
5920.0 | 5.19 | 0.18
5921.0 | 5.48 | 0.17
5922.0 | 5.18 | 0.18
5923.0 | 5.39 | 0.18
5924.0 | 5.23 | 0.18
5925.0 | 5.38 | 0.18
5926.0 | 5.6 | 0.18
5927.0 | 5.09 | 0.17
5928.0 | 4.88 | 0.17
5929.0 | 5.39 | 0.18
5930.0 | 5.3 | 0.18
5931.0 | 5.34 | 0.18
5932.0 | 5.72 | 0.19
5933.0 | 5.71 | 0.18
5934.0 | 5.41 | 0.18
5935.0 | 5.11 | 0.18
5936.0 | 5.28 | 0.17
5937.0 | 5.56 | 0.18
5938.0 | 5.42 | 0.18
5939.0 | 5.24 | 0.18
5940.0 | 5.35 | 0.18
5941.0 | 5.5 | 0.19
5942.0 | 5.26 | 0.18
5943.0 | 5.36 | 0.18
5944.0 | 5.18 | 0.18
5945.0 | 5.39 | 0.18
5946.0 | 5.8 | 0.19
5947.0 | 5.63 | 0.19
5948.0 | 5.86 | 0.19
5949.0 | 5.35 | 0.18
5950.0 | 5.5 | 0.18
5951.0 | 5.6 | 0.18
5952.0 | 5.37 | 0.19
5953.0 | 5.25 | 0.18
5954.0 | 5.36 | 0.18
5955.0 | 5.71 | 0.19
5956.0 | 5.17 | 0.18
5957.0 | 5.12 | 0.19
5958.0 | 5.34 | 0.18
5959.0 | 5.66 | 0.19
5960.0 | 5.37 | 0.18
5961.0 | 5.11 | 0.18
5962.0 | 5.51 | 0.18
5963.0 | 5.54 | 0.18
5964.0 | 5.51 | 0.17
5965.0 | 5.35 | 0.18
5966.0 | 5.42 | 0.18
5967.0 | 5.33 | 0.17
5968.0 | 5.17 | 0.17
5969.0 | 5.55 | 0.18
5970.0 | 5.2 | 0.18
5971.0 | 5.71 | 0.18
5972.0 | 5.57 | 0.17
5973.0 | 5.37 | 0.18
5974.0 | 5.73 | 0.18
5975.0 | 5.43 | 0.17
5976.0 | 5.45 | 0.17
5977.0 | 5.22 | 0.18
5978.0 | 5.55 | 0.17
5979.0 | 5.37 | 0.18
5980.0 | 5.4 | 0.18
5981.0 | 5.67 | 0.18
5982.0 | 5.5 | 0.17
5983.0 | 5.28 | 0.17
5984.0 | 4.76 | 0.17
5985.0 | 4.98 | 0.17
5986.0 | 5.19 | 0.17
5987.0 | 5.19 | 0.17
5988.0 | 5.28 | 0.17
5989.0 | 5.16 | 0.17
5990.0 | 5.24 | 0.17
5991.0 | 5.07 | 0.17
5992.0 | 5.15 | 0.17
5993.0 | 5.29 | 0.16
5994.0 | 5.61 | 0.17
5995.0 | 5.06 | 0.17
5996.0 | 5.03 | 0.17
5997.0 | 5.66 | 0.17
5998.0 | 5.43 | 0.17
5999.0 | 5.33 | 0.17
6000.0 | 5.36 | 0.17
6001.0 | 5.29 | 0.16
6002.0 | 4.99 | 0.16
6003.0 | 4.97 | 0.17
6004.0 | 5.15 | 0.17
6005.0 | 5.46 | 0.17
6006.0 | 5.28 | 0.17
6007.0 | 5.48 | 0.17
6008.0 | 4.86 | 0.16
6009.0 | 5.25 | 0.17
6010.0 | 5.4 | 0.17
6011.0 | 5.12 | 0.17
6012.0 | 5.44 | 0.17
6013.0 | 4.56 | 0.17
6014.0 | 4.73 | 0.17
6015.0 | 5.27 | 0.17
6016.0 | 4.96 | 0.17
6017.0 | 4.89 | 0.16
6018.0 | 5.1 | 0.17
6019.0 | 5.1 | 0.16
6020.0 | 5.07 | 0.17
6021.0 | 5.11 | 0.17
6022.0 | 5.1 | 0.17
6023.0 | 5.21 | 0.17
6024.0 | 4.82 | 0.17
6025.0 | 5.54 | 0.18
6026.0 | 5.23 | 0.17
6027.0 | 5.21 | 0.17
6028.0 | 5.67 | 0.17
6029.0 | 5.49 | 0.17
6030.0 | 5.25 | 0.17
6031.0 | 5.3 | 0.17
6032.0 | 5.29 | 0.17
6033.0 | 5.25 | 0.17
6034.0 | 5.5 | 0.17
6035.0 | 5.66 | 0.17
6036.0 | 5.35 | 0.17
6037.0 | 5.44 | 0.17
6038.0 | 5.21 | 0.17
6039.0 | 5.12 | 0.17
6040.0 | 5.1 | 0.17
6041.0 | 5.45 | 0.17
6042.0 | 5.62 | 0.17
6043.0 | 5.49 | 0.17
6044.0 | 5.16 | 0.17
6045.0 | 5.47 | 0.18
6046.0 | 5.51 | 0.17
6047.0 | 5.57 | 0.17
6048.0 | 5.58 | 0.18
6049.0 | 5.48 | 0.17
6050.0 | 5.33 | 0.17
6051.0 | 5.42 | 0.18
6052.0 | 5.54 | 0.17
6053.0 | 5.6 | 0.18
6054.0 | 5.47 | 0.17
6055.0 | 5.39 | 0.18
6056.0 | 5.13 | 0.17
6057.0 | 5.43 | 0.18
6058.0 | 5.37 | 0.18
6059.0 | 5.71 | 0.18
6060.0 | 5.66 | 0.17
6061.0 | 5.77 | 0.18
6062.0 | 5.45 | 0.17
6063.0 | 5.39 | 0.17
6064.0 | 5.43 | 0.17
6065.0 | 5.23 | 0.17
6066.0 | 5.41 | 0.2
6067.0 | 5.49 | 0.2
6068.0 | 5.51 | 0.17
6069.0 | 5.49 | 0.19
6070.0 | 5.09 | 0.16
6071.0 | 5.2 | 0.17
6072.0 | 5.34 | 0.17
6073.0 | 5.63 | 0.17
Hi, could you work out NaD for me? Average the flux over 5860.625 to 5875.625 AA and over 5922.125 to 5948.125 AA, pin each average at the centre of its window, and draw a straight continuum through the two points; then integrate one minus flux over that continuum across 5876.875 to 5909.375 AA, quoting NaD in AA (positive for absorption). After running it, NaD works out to 5.15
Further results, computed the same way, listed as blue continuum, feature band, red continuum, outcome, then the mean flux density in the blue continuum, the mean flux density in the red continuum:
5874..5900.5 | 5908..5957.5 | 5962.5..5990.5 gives -4.5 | 4.43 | 5.36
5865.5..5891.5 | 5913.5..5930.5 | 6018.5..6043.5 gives -0.7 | 4.91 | 5.3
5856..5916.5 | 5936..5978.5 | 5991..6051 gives -2.7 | 4.93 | 5.27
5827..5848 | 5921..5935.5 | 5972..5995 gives 0.1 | 5.49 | 5.31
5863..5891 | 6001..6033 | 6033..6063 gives 1.1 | 4.99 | 5.44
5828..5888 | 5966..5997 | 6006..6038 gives -0.4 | 5.37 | 5.22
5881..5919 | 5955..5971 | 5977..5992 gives -0.9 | 4.67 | 5.25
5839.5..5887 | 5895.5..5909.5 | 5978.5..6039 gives 1.3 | 5.37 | 5.23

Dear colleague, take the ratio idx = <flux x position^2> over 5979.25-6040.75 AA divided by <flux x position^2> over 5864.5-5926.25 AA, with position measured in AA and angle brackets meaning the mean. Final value 1.10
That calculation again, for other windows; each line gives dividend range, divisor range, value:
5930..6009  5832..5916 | 1.09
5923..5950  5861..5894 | 1.12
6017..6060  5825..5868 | 1.05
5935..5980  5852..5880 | 1.04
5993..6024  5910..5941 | 1.00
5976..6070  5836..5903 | 1.11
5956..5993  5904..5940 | 1.02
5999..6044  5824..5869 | 1.02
